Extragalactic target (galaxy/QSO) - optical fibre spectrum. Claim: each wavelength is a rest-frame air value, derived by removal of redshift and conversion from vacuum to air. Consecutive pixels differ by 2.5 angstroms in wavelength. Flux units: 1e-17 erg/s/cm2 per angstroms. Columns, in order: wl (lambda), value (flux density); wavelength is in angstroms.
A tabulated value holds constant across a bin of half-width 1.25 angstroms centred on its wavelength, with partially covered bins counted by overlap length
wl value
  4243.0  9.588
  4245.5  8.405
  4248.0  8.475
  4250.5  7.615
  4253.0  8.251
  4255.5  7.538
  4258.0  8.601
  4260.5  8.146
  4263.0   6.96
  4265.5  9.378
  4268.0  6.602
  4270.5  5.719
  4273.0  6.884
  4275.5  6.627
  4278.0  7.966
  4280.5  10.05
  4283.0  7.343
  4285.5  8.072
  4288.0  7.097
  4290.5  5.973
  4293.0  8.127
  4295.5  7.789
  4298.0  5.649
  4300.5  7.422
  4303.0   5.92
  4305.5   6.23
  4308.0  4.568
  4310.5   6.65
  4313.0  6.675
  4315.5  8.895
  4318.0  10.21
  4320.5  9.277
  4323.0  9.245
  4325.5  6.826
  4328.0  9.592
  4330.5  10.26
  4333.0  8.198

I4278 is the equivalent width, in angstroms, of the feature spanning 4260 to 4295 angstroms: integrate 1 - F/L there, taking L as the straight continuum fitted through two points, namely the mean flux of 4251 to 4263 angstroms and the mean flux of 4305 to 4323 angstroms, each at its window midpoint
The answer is 1.7 angstroms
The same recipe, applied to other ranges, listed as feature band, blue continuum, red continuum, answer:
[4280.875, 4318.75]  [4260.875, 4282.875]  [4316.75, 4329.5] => 5.5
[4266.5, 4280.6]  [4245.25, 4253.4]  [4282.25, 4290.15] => 0.9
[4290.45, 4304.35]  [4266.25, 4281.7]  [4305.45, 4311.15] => -1.5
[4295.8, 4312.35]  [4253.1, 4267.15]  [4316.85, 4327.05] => 4.7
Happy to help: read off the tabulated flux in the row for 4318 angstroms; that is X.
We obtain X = 10.21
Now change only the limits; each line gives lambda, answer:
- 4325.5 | 6.826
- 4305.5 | 6.23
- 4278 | 7.966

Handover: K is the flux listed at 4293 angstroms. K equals 8.127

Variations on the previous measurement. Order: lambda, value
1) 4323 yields 9.245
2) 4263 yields 6.96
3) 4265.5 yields 9.378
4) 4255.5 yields 7.538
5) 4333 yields 8.198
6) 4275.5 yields 6.627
